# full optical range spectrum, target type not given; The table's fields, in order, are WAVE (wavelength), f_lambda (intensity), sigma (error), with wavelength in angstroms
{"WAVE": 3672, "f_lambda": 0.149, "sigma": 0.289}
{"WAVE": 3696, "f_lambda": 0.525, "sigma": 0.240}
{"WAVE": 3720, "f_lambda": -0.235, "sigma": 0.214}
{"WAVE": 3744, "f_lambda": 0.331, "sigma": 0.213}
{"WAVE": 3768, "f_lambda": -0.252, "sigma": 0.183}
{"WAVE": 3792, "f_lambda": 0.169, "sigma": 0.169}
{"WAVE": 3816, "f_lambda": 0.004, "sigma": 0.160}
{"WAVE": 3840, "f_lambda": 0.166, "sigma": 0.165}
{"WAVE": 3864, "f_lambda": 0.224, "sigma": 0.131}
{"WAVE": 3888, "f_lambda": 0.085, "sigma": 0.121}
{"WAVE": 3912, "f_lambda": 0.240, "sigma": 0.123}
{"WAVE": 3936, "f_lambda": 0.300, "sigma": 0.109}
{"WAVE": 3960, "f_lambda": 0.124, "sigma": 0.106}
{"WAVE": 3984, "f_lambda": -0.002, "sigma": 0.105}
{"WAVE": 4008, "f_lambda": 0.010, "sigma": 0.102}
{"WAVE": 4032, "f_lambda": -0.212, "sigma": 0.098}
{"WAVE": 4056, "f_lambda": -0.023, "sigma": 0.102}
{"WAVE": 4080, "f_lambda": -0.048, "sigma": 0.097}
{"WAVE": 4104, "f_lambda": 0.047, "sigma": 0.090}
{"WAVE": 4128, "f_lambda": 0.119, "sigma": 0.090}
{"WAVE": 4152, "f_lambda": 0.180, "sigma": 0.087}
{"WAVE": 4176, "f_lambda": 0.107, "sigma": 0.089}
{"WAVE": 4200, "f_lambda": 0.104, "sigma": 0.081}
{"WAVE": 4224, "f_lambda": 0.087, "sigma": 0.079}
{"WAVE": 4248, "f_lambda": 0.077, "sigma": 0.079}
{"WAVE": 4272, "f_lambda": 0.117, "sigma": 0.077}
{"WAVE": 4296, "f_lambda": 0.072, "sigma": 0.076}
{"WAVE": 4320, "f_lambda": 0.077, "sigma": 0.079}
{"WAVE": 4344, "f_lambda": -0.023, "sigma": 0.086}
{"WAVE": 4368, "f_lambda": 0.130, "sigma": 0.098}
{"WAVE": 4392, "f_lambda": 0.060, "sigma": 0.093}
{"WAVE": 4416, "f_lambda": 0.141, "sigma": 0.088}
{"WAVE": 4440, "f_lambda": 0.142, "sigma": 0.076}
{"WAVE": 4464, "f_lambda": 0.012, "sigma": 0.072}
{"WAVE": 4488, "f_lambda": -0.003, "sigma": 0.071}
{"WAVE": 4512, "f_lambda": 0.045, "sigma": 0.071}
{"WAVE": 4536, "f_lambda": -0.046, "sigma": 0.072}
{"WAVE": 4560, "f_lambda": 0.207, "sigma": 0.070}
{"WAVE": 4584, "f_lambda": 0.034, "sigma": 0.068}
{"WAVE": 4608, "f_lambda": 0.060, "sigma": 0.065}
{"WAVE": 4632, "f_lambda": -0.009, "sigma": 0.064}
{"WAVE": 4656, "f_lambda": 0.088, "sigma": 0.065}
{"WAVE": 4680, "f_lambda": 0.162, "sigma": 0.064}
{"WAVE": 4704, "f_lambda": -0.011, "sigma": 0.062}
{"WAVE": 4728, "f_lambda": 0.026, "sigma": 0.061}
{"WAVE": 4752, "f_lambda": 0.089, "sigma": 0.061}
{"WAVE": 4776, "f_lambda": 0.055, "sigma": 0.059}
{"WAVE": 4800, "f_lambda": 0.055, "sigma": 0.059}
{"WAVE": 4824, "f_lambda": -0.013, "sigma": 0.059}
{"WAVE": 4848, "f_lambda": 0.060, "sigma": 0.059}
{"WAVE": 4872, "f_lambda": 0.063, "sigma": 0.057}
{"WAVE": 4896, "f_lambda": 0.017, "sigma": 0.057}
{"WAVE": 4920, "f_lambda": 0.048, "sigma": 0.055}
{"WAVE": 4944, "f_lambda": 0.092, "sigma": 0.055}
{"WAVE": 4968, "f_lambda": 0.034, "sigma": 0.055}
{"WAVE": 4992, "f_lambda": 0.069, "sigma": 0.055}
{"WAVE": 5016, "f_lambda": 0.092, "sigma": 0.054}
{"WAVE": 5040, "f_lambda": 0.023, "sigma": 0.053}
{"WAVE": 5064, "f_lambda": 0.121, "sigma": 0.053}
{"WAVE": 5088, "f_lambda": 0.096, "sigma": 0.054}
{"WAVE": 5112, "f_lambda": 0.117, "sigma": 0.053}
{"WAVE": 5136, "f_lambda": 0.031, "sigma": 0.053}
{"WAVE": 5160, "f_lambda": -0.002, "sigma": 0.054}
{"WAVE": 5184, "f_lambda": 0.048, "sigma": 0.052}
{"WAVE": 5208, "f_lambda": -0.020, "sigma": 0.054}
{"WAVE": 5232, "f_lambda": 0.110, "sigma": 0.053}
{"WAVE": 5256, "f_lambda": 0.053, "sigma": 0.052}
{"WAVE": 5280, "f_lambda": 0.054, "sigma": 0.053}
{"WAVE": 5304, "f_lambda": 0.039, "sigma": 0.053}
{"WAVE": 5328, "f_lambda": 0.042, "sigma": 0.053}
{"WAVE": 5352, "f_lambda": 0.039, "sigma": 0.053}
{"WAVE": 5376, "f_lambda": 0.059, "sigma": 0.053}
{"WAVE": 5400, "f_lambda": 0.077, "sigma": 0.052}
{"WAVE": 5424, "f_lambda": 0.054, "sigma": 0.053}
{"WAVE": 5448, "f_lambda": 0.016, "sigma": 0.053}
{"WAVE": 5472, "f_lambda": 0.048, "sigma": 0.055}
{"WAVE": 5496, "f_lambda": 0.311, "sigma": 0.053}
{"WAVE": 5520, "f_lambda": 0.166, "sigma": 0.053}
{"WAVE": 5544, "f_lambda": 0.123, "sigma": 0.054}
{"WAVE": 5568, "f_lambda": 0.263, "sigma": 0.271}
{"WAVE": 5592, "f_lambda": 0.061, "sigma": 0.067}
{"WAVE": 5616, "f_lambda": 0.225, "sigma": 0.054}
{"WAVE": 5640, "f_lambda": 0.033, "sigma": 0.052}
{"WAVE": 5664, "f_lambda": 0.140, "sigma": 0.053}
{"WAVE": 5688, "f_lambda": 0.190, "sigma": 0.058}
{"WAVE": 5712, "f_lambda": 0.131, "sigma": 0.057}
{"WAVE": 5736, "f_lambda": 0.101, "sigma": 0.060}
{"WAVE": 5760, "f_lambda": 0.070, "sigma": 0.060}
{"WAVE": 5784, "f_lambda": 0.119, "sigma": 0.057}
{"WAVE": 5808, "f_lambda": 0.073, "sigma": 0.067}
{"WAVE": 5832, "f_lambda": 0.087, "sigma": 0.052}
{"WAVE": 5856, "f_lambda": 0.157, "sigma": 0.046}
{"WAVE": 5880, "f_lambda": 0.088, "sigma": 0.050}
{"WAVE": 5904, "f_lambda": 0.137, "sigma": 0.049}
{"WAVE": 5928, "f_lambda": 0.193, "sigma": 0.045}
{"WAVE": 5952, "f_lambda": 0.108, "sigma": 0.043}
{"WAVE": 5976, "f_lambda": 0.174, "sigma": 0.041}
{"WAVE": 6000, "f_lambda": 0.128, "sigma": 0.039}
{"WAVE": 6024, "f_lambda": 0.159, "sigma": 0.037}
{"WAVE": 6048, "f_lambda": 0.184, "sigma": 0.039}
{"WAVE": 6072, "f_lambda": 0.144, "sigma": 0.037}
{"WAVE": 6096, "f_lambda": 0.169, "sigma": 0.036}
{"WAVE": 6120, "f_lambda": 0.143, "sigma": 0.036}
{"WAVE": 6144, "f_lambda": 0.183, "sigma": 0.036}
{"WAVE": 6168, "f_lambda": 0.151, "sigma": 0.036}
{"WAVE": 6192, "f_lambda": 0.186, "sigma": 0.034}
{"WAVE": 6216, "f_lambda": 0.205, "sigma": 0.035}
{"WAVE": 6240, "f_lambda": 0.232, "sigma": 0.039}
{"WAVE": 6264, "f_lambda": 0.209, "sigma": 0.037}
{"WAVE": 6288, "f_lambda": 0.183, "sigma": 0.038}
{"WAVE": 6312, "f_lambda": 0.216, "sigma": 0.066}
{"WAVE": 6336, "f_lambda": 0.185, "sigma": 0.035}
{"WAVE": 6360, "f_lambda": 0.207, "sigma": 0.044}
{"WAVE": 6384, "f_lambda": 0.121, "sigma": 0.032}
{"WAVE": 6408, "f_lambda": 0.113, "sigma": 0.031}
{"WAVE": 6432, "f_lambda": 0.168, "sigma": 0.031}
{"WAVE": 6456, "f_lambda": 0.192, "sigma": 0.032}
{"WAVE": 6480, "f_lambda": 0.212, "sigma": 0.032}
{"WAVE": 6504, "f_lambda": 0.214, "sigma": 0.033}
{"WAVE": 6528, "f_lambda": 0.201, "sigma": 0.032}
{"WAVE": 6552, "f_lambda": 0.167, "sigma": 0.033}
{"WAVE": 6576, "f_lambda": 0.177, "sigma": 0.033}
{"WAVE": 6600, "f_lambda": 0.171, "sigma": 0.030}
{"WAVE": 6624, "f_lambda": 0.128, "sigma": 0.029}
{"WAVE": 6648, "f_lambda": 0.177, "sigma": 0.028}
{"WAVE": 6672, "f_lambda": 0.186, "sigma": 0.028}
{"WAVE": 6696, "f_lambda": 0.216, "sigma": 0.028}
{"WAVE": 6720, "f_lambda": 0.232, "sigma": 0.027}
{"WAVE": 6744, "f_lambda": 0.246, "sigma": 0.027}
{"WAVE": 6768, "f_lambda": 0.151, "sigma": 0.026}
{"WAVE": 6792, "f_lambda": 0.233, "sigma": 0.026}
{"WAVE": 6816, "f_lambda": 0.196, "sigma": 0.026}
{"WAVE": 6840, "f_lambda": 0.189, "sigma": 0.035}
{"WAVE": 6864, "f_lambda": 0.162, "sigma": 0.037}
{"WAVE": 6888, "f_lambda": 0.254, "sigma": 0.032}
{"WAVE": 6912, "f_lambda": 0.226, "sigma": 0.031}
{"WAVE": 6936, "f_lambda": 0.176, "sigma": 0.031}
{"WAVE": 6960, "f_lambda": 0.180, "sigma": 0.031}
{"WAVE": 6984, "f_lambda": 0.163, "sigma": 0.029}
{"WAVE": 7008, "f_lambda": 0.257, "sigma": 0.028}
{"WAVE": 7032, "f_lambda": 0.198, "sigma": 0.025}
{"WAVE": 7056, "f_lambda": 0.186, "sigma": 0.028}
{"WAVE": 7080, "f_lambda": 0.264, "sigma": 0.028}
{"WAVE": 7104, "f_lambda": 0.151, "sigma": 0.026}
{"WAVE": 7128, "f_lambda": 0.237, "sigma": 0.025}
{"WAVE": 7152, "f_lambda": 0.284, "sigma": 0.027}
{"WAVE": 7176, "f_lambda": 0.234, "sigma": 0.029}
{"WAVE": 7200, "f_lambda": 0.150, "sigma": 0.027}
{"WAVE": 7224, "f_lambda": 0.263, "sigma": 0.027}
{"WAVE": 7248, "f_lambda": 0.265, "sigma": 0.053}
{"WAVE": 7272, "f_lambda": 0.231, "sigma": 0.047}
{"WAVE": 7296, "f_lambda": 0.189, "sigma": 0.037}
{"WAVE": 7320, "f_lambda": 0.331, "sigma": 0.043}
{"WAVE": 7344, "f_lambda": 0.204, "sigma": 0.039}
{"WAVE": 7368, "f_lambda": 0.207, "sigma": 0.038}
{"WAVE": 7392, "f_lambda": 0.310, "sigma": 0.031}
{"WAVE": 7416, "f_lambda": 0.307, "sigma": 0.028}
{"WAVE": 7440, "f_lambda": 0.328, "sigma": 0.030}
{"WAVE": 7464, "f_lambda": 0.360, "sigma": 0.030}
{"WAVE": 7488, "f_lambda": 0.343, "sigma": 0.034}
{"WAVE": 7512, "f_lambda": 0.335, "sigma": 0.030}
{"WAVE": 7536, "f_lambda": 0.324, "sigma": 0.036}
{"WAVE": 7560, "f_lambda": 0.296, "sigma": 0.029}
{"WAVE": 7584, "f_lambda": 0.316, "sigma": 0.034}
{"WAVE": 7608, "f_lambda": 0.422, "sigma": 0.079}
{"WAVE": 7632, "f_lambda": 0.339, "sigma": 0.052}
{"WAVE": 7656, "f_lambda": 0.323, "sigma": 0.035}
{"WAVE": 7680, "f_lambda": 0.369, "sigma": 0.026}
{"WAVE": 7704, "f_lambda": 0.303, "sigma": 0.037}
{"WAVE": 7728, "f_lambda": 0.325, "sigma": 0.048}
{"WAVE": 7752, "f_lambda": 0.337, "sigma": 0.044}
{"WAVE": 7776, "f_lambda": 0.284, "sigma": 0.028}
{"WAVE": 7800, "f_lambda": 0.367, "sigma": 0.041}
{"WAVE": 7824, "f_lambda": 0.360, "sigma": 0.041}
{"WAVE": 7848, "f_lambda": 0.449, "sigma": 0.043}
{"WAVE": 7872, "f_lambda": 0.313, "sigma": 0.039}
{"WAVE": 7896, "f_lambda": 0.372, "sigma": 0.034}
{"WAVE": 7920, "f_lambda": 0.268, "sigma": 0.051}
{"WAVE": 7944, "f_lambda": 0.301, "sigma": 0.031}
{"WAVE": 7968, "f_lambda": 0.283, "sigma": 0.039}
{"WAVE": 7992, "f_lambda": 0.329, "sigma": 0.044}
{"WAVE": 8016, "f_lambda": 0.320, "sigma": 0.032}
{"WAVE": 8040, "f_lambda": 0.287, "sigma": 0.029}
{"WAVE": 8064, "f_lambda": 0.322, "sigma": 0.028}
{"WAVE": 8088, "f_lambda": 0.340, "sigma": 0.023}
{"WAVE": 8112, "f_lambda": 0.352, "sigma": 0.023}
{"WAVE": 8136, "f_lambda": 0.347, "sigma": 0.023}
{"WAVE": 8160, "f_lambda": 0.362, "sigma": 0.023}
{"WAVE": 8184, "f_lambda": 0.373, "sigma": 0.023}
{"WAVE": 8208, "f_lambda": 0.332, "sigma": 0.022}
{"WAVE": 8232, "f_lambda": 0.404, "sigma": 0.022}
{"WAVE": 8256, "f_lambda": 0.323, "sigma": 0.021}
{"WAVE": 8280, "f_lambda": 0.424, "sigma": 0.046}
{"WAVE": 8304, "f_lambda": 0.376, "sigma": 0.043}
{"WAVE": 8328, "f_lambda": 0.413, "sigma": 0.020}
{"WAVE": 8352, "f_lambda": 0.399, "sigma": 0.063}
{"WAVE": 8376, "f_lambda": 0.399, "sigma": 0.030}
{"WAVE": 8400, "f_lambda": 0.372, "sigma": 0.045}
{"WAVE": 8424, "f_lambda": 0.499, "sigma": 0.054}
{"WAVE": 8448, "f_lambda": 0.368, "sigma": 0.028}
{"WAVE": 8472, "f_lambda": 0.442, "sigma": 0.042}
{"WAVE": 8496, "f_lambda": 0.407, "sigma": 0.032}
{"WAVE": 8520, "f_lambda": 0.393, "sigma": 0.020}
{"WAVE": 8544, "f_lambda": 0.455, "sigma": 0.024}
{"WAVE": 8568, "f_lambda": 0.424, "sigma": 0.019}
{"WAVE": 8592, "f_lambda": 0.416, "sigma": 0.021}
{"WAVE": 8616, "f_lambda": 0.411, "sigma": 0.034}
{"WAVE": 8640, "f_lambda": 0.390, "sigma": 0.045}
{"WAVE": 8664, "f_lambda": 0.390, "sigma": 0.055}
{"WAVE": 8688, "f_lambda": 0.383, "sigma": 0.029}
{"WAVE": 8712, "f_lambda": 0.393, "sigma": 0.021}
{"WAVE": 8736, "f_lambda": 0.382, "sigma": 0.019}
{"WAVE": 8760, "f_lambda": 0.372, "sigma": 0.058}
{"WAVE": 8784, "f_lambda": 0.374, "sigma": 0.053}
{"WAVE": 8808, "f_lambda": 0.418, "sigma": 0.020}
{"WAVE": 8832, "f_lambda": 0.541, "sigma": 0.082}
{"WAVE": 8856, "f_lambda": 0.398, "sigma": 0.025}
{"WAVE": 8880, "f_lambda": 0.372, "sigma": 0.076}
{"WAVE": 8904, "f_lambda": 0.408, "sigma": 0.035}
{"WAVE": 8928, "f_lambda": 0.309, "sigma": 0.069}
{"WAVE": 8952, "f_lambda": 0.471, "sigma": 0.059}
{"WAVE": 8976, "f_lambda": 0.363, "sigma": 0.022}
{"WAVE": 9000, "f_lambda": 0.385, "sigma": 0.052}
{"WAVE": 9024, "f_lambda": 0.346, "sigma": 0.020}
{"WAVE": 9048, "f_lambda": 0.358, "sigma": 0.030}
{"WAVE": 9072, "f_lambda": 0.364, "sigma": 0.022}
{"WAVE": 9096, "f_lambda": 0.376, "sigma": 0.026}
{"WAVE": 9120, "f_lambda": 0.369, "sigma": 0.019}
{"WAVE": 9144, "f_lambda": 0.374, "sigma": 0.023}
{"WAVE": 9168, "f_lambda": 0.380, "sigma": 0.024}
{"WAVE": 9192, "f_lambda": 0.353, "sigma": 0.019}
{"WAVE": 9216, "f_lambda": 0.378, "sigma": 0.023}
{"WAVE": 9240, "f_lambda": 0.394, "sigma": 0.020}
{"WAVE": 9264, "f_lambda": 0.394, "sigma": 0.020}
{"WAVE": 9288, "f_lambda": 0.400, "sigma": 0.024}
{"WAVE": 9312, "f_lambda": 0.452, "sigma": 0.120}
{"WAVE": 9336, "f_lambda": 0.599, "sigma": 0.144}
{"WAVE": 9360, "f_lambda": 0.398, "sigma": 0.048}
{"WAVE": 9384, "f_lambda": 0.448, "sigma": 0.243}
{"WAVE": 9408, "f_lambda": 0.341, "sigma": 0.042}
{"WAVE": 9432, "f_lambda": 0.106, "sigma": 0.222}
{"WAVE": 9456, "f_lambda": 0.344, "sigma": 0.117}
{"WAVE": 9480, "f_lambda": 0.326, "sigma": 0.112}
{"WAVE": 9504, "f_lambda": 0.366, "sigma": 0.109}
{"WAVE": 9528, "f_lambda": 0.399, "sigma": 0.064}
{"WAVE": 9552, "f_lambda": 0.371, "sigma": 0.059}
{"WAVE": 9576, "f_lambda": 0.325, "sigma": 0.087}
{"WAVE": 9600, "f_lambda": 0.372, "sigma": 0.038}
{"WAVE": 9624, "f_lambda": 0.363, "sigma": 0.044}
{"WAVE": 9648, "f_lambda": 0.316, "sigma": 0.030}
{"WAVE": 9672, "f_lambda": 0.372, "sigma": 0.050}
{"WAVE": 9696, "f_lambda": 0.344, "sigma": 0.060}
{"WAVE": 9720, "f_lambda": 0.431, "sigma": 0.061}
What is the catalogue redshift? 0.85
